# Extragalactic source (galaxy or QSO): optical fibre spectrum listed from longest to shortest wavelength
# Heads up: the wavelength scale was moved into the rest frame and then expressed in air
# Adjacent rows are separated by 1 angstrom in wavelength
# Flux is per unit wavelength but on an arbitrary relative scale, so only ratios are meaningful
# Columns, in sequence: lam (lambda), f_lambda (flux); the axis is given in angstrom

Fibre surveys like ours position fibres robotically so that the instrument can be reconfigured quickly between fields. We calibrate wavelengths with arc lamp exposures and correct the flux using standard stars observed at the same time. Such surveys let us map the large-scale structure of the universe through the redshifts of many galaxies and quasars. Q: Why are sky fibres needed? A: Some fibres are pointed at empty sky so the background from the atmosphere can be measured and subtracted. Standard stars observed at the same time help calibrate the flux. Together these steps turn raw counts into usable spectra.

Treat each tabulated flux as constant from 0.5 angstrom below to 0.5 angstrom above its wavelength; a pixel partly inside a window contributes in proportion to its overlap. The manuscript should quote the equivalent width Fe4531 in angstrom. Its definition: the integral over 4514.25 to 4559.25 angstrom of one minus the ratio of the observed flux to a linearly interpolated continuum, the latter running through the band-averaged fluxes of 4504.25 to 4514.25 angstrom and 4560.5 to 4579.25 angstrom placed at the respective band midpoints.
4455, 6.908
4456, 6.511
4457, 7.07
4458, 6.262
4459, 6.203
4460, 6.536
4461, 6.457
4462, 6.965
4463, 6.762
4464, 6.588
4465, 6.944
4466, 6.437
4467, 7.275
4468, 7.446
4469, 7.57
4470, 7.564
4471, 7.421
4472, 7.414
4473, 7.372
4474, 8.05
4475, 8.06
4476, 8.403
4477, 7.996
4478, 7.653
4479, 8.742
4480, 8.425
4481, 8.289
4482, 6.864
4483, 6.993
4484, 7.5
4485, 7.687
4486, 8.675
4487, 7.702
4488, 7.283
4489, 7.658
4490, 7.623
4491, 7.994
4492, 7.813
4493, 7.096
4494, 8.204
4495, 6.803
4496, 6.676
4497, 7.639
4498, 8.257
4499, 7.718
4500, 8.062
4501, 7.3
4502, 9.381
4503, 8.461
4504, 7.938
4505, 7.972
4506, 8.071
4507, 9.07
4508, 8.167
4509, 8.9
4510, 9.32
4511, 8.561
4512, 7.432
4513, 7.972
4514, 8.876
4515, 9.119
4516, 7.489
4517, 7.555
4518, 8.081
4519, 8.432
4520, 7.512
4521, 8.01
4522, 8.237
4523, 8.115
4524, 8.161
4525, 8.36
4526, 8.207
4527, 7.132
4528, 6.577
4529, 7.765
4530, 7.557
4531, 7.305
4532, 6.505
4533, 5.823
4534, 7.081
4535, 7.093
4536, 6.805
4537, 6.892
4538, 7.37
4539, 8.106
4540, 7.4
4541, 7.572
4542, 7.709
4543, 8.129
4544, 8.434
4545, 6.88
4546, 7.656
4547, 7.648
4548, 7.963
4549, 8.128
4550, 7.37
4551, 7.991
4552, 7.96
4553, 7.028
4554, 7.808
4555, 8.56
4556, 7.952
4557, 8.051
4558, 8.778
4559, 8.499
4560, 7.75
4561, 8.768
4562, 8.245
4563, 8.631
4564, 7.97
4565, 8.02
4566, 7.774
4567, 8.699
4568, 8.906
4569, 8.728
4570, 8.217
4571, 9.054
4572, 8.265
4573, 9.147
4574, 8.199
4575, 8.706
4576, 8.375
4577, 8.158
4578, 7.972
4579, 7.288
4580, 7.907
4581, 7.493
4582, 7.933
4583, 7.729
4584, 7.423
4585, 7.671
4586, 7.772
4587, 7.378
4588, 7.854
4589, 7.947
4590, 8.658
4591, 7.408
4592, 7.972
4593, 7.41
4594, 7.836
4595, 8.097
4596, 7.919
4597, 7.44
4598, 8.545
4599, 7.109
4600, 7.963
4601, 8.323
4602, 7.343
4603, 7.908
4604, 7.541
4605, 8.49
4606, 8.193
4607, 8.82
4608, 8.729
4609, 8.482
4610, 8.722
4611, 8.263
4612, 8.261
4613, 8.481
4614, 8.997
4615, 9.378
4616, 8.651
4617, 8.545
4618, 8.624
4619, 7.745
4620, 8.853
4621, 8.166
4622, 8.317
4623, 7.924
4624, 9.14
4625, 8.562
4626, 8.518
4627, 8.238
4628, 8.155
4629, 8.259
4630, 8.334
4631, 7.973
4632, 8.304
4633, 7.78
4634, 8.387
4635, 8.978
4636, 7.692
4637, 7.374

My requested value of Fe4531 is 3.71 angstrom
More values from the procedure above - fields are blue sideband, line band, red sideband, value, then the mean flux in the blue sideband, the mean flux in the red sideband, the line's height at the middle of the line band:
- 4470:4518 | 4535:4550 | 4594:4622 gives 0.9 angstrom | 7.95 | 8.27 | 8.09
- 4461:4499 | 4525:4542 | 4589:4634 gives 1.3 angstrom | 7.55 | 8.23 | 7.83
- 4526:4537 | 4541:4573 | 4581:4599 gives -3.3 angstrom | 7.02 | 7.79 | 7.36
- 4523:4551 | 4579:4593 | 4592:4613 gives 0.3 angstrom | 7.49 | 8.08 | 7.93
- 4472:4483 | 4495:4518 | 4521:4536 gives -1.6 angstrom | 7.91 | 7.42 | 7.63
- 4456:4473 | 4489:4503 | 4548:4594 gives -0.9 angstrom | 6.93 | 8.08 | 7.27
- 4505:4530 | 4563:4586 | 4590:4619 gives 0.0 angstrom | 8.12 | 8.19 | 8.17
